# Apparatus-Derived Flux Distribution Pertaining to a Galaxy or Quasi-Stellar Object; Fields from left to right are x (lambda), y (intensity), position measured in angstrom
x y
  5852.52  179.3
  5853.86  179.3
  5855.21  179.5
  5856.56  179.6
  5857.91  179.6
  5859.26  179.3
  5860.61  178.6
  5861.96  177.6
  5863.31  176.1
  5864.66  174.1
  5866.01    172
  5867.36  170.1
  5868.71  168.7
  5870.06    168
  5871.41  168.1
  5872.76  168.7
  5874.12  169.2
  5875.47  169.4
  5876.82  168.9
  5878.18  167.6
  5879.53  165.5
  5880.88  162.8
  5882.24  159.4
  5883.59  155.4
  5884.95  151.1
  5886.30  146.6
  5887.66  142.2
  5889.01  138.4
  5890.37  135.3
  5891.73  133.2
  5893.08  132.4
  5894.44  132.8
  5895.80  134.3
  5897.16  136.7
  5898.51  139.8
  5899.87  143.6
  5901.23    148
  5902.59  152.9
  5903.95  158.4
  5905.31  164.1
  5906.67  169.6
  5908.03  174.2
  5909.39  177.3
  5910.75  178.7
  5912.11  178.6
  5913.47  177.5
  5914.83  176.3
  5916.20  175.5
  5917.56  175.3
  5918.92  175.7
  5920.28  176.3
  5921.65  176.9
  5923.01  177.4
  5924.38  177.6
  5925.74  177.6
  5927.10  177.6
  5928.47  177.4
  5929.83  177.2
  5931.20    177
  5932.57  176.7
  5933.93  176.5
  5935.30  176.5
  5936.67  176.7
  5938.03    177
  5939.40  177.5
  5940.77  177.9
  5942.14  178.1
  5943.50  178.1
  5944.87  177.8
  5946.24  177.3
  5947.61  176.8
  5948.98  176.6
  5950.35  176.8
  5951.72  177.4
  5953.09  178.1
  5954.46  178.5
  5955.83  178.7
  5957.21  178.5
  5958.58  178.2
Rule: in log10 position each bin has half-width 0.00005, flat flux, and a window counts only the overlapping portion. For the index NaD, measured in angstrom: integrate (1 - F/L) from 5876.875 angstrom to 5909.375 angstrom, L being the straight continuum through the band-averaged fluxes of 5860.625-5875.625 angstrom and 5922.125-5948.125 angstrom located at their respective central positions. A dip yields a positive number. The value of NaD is 4.3 angstrom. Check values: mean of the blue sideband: 172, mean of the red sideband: 177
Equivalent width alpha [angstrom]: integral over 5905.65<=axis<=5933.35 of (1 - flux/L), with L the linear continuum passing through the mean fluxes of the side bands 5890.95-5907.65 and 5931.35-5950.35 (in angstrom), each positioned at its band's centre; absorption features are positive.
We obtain -2.7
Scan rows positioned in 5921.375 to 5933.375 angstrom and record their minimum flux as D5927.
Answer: 176.7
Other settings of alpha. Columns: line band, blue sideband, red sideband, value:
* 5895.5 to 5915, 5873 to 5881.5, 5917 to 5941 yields 1.34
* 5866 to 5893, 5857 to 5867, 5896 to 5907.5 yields 1.23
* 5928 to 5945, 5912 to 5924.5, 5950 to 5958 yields 0.00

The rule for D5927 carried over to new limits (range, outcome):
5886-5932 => 132.4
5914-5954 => 175.3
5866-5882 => 162.8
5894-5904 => 132.8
